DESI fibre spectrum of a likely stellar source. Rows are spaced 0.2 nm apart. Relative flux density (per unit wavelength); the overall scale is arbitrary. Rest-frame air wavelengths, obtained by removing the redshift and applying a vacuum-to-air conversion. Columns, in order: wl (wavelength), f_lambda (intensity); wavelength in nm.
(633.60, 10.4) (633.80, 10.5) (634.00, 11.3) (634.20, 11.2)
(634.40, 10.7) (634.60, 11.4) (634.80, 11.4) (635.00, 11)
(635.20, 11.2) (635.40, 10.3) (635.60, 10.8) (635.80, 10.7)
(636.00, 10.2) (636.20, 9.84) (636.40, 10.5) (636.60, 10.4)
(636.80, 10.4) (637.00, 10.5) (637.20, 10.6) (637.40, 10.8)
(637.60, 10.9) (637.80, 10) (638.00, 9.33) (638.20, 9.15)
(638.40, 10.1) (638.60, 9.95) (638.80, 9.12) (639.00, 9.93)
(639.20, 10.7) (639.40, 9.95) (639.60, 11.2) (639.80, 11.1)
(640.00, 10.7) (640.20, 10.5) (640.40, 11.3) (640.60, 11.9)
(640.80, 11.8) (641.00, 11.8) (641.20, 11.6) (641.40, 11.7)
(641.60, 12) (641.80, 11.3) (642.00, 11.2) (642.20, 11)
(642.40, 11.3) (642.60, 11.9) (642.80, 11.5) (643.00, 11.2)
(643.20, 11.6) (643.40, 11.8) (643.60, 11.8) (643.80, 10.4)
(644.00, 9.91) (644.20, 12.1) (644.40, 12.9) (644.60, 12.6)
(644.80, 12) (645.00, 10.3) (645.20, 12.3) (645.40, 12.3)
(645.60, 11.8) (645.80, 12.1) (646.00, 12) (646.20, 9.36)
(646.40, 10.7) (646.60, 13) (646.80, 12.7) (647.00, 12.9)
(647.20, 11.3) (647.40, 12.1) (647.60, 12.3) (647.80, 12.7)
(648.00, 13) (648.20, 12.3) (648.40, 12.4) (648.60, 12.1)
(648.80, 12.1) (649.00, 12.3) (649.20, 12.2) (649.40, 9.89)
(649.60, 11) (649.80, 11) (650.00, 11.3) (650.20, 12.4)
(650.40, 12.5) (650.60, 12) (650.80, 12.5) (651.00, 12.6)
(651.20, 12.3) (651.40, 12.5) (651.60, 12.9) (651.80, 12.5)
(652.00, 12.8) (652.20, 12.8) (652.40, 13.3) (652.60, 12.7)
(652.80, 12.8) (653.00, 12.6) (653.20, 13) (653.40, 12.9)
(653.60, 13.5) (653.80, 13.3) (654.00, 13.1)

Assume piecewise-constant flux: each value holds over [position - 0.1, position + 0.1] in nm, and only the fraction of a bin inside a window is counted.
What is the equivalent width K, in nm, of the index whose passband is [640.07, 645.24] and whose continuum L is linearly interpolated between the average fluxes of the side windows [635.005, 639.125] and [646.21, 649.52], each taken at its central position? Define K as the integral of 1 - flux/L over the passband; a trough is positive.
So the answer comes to -0.16 nm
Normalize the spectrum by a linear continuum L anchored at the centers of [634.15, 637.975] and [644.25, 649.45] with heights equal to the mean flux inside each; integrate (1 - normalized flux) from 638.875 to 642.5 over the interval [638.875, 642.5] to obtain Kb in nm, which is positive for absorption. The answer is 0.026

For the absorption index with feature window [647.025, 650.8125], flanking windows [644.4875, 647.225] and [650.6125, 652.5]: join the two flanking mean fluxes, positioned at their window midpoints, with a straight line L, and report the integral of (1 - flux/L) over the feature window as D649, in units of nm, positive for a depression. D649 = 0.091 nm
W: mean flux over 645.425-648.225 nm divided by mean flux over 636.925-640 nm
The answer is 1.17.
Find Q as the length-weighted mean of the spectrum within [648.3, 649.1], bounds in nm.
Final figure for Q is 12.2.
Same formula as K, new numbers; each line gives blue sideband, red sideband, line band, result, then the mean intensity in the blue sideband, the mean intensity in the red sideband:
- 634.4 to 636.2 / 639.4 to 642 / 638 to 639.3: 0.16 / 10.8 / 11.3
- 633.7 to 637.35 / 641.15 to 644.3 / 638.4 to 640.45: 0.13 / 10.7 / 11.4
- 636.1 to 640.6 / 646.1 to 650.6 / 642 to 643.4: -0.05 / 10.4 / 11.9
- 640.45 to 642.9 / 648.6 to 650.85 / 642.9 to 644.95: 0.00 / 11.6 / 11.7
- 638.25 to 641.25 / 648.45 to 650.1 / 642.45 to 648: -0.30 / 10.7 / 11.5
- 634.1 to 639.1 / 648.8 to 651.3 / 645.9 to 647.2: -0.03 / 10.4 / 11.8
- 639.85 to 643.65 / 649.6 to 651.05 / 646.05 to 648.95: -0.07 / 11.5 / 12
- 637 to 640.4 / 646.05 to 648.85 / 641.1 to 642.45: -0.07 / 10.3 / 12.1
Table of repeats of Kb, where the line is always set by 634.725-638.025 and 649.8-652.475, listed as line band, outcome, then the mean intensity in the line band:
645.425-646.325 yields 0.03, 11.4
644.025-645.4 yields -0.04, 11.9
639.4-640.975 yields -0.02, 11.2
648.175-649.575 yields 0.04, 11.8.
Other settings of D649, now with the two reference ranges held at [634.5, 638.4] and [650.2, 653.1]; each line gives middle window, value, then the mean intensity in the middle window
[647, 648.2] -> -0.028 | 12.3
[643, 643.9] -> 0.007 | 11.4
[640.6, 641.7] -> -0.064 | 11.8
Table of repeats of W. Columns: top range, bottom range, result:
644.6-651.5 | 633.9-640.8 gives 1.13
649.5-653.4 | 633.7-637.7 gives 1.16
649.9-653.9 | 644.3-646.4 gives 1.08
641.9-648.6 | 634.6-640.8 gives 1.12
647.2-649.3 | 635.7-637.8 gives 1.18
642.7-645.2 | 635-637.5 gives 1.10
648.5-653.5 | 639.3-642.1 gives 1.09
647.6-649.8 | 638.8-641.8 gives 1.08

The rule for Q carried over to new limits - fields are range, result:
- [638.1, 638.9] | 9.58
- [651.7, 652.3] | 12.7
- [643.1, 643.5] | 11.7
